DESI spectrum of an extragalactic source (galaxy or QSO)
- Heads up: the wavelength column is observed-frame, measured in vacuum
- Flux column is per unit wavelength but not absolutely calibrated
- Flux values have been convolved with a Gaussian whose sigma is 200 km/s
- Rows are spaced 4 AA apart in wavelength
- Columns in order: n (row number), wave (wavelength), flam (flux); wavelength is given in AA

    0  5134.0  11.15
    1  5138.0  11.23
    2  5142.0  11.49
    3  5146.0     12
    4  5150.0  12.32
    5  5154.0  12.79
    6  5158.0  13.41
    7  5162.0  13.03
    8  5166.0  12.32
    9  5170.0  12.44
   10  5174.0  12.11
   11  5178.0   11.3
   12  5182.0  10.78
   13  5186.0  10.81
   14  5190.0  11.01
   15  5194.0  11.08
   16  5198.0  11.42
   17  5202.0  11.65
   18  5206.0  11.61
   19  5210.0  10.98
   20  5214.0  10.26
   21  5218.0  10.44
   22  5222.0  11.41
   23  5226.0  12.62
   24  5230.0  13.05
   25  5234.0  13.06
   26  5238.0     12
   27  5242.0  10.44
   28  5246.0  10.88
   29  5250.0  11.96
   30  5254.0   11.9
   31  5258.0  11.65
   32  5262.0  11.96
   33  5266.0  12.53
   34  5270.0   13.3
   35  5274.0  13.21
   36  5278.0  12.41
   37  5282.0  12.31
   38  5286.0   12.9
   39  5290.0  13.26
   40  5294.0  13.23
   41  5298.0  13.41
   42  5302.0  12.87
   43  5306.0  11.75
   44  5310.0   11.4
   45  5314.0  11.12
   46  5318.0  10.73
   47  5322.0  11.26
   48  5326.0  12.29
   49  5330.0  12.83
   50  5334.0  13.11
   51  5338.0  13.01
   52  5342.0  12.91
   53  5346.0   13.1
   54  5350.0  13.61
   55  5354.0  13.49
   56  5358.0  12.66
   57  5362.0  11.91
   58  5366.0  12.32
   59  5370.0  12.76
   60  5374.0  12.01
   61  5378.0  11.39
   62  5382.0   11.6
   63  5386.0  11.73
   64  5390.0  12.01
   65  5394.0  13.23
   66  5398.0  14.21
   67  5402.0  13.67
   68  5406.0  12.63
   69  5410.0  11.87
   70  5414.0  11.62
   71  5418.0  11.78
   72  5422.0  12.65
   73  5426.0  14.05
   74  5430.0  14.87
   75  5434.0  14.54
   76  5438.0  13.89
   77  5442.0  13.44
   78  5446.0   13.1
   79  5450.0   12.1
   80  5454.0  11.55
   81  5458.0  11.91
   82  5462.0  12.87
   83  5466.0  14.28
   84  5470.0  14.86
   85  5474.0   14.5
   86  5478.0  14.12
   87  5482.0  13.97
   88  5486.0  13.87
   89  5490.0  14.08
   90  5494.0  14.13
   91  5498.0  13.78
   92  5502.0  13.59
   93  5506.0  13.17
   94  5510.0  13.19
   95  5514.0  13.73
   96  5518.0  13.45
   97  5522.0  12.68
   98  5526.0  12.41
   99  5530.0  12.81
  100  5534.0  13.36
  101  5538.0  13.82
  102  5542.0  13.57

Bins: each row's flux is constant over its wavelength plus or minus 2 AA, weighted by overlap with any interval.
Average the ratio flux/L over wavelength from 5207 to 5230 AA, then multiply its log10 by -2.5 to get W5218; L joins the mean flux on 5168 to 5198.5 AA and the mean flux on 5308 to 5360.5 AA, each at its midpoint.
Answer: 0.03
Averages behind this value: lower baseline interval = 11.4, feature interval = 11.3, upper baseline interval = 12.4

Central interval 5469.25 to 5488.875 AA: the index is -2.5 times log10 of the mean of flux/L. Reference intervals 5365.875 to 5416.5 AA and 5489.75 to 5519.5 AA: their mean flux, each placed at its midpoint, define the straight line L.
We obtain -0.07 mag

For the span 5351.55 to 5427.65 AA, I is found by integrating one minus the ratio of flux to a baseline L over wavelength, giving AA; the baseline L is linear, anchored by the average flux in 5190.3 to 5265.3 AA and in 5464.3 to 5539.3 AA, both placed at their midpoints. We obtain 1.8 AA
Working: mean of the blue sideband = 11.6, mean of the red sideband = 13.7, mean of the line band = 12.5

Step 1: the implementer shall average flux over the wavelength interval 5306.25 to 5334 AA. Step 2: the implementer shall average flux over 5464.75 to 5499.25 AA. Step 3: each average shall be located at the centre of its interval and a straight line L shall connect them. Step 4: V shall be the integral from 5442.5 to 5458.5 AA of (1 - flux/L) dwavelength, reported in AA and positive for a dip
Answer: 1.63 AA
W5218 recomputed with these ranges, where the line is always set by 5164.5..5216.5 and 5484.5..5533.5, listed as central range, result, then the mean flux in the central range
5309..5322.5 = 0.10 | 11.1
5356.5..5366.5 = 0.02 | 12.3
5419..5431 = -0.06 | 13.6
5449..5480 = -0.02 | 13.3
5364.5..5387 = 0.05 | 12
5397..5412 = -0.02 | 13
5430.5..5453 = -0.04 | 13.4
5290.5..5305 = -0.09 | 13.1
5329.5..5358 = -0.07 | 13.1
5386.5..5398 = -0.01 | 12.8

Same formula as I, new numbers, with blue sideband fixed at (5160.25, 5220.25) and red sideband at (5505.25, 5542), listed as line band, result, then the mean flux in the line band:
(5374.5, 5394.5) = 0.9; 11.9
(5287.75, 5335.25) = -0.8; 12.3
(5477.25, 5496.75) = -1.5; 14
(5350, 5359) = -0.7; 13.2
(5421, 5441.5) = -2.1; 14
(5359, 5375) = 0.1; 12.3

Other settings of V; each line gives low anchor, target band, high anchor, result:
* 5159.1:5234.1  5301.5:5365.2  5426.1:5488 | 1.6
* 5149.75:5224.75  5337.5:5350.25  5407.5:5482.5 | -0.5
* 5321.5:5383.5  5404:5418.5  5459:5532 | 1.1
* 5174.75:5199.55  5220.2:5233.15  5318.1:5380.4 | -1.1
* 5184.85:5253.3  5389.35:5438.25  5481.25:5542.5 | -1.4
